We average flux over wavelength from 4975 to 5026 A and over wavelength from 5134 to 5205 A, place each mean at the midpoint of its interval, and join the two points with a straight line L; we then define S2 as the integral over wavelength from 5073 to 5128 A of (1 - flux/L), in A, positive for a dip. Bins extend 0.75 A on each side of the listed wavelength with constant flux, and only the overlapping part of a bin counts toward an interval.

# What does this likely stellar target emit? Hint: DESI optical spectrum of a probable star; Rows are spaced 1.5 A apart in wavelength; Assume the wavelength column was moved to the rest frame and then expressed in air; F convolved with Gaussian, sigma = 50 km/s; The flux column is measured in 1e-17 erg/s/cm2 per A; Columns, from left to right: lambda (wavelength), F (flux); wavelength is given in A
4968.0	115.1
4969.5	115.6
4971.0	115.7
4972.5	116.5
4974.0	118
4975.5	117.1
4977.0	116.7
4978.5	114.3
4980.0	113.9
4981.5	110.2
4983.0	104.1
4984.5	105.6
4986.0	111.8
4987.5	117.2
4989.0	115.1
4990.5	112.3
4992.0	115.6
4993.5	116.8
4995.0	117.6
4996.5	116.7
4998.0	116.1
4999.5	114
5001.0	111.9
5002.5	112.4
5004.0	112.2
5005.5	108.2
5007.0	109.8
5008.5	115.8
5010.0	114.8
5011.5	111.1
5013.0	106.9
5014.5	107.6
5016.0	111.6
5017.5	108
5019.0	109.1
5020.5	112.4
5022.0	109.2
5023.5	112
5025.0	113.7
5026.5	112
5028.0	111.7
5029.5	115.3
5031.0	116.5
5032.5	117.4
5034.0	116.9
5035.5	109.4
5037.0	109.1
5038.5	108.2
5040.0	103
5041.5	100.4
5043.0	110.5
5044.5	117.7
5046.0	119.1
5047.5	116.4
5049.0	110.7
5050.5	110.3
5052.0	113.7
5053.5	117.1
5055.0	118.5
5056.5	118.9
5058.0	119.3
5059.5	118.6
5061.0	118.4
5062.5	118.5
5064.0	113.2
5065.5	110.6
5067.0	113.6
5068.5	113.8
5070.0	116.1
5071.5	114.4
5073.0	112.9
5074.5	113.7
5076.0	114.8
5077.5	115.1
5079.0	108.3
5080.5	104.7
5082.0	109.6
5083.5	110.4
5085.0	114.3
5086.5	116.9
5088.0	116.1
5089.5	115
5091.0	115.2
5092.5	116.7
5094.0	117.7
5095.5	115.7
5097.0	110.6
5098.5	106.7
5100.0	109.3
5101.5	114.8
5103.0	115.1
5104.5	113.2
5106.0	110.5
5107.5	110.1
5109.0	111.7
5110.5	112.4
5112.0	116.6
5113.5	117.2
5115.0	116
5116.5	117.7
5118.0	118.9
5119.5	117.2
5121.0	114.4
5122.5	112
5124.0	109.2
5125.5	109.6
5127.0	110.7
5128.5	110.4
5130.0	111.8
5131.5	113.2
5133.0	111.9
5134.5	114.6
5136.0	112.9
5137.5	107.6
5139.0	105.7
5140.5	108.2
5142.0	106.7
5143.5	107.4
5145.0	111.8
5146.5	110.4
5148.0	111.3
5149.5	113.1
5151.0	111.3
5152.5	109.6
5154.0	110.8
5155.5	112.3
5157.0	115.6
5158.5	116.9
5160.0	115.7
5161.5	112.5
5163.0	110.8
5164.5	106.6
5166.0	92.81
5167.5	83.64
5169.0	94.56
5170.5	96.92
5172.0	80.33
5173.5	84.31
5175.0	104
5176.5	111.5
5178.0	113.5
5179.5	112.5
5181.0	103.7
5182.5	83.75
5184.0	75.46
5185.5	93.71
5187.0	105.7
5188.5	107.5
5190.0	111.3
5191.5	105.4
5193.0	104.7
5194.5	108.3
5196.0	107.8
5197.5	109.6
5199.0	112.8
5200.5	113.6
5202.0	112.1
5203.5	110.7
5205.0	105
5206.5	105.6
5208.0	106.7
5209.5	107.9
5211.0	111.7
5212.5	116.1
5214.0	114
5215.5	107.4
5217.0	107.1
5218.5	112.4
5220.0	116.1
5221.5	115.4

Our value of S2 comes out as -2.4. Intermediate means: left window 112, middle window 113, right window 106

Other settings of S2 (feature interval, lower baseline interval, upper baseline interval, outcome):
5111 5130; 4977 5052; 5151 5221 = -1.0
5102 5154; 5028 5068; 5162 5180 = -3.8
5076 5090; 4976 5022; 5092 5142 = 0.0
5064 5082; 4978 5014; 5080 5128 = 0.1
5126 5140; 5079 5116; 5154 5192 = -0.4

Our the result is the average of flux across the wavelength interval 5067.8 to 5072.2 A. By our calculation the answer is 115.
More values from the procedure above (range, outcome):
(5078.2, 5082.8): 108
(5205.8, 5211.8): 108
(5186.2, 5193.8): 107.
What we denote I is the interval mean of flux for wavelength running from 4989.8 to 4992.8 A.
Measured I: 114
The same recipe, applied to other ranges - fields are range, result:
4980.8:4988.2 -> 110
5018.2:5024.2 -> 111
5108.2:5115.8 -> 115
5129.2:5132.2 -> 112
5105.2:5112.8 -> 112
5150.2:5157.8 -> 112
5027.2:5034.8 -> 115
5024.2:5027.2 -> 113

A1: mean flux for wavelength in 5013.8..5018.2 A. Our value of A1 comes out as 109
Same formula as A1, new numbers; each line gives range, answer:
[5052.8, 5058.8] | 118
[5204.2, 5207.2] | 105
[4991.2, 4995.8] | 117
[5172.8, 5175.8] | 94.6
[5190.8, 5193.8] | 105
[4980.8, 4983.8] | 107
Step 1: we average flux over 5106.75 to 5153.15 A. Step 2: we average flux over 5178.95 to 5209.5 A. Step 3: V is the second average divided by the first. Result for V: 0.94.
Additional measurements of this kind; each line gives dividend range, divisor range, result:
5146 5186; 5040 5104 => 0.91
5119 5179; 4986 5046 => 0.96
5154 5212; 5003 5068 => 0.93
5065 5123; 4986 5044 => 1.01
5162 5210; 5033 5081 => 0.91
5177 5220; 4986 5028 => 0.95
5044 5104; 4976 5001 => 1.01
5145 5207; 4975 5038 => 0.93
